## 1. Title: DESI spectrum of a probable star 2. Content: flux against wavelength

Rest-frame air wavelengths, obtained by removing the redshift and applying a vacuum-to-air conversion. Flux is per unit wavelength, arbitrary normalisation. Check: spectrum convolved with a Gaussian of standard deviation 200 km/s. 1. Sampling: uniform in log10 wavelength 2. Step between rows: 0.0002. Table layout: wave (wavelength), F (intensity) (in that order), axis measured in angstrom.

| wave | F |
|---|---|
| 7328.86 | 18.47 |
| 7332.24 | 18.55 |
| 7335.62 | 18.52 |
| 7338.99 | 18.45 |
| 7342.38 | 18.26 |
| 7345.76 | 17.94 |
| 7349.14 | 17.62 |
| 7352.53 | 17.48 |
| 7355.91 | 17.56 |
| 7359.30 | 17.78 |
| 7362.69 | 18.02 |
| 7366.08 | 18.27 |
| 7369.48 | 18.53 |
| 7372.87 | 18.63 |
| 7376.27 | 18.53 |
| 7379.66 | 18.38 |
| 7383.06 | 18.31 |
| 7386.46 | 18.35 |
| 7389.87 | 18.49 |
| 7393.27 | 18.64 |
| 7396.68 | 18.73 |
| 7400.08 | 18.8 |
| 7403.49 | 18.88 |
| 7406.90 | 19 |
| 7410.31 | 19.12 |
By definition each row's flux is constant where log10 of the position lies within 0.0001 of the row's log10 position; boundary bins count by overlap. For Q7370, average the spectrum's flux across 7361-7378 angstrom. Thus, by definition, 18.4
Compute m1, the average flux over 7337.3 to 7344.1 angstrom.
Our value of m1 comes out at 18.4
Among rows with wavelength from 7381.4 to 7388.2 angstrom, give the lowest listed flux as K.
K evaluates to 18.31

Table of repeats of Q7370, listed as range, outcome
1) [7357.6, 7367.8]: 18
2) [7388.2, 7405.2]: 18.7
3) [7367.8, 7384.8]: 18.5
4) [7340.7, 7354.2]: 17.8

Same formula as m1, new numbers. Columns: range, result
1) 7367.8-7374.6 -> 18.6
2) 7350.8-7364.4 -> 17.7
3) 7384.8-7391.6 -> 18.4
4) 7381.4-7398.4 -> 18.5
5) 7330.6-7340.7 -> 18.5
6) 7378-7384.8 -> 18.3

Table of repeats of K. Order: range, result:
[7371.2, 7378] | 18.53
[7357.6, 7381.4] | 17.78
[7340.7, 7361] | 17.48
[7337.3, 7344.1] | 18.26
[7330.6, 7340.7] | 18.45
